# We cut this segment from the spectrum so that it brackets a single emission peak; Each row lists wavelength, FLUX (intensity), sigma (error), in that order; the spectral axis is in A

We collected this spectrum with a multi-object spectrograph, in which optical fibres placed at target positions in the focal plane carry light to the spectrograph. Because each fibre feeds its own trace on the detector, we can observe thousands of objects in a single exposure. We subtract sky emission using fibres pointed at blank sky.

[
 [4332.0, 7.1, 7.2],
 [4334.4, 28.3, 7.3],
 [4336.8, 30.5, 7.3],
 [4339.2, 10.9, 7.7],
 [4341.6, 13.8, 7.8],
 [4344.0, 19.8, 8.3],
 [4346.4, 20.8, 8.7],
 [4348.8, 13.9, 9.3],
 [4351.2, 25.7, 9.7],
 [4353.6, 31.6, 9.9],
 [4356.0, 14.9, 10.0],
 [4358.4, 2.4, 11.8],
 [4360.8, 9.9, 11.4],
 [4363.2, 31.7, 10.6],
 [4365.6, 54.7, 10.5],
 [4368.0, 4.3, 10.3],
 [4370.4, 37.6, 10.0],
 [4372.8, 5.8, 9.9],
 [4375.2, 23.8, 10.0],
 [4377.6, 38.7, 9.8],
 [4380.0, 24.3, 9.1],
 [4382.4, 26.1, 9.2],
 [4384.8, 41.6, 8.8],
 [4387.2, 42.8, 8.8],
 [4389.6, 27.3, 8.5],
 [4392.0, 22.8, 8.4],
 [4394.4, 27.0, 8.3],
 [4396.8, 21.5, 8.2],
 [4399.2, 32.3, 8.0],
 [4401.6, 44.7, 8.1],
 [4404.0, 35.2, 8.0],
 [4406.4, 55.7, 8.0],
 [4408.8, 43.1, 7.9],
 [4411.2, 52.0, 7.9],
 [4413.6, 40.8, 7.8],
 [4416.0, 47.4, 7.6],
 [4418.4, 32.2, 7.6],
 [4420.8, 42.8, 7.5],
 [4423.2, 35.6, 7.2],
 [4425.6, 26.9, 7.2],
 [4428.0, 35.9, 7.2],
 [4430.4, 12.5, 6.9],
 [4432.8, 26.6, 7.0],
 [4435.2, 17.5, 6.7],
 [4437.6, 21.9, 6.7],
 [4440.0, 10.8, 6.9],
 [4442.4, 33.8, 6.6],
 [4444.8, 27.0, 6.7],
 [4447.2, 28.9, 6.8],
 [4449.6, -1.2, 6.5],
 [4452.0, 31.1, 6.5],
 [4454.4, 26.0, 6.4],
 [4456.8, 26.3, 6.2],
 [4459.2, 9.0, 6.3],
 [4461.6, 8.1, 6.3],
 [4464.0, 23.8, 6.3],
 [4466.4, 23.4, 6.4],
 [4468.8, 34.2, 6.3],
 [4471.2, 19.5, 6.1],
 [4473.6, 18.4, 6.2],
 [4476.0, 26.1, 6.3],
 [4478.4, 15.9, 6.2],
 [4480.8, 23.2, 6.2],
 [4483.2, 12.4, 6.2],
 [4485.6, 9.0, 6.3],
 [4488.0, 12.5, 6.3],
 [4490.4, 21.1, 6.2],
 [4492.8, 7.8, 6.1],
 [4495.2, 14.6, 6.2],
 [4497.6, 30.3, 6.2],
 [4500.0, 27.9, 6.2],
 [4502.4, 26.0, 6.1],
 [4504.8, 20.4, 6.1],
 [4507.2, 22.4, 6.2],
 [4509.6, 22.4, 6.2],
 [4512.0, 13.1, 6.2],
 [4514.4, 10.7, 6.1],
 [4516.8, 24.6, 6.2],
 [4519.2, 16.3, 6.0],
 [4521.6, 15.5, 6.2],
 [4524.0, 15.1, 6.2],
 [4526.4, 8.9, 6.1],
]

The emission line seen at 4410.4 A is C IV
